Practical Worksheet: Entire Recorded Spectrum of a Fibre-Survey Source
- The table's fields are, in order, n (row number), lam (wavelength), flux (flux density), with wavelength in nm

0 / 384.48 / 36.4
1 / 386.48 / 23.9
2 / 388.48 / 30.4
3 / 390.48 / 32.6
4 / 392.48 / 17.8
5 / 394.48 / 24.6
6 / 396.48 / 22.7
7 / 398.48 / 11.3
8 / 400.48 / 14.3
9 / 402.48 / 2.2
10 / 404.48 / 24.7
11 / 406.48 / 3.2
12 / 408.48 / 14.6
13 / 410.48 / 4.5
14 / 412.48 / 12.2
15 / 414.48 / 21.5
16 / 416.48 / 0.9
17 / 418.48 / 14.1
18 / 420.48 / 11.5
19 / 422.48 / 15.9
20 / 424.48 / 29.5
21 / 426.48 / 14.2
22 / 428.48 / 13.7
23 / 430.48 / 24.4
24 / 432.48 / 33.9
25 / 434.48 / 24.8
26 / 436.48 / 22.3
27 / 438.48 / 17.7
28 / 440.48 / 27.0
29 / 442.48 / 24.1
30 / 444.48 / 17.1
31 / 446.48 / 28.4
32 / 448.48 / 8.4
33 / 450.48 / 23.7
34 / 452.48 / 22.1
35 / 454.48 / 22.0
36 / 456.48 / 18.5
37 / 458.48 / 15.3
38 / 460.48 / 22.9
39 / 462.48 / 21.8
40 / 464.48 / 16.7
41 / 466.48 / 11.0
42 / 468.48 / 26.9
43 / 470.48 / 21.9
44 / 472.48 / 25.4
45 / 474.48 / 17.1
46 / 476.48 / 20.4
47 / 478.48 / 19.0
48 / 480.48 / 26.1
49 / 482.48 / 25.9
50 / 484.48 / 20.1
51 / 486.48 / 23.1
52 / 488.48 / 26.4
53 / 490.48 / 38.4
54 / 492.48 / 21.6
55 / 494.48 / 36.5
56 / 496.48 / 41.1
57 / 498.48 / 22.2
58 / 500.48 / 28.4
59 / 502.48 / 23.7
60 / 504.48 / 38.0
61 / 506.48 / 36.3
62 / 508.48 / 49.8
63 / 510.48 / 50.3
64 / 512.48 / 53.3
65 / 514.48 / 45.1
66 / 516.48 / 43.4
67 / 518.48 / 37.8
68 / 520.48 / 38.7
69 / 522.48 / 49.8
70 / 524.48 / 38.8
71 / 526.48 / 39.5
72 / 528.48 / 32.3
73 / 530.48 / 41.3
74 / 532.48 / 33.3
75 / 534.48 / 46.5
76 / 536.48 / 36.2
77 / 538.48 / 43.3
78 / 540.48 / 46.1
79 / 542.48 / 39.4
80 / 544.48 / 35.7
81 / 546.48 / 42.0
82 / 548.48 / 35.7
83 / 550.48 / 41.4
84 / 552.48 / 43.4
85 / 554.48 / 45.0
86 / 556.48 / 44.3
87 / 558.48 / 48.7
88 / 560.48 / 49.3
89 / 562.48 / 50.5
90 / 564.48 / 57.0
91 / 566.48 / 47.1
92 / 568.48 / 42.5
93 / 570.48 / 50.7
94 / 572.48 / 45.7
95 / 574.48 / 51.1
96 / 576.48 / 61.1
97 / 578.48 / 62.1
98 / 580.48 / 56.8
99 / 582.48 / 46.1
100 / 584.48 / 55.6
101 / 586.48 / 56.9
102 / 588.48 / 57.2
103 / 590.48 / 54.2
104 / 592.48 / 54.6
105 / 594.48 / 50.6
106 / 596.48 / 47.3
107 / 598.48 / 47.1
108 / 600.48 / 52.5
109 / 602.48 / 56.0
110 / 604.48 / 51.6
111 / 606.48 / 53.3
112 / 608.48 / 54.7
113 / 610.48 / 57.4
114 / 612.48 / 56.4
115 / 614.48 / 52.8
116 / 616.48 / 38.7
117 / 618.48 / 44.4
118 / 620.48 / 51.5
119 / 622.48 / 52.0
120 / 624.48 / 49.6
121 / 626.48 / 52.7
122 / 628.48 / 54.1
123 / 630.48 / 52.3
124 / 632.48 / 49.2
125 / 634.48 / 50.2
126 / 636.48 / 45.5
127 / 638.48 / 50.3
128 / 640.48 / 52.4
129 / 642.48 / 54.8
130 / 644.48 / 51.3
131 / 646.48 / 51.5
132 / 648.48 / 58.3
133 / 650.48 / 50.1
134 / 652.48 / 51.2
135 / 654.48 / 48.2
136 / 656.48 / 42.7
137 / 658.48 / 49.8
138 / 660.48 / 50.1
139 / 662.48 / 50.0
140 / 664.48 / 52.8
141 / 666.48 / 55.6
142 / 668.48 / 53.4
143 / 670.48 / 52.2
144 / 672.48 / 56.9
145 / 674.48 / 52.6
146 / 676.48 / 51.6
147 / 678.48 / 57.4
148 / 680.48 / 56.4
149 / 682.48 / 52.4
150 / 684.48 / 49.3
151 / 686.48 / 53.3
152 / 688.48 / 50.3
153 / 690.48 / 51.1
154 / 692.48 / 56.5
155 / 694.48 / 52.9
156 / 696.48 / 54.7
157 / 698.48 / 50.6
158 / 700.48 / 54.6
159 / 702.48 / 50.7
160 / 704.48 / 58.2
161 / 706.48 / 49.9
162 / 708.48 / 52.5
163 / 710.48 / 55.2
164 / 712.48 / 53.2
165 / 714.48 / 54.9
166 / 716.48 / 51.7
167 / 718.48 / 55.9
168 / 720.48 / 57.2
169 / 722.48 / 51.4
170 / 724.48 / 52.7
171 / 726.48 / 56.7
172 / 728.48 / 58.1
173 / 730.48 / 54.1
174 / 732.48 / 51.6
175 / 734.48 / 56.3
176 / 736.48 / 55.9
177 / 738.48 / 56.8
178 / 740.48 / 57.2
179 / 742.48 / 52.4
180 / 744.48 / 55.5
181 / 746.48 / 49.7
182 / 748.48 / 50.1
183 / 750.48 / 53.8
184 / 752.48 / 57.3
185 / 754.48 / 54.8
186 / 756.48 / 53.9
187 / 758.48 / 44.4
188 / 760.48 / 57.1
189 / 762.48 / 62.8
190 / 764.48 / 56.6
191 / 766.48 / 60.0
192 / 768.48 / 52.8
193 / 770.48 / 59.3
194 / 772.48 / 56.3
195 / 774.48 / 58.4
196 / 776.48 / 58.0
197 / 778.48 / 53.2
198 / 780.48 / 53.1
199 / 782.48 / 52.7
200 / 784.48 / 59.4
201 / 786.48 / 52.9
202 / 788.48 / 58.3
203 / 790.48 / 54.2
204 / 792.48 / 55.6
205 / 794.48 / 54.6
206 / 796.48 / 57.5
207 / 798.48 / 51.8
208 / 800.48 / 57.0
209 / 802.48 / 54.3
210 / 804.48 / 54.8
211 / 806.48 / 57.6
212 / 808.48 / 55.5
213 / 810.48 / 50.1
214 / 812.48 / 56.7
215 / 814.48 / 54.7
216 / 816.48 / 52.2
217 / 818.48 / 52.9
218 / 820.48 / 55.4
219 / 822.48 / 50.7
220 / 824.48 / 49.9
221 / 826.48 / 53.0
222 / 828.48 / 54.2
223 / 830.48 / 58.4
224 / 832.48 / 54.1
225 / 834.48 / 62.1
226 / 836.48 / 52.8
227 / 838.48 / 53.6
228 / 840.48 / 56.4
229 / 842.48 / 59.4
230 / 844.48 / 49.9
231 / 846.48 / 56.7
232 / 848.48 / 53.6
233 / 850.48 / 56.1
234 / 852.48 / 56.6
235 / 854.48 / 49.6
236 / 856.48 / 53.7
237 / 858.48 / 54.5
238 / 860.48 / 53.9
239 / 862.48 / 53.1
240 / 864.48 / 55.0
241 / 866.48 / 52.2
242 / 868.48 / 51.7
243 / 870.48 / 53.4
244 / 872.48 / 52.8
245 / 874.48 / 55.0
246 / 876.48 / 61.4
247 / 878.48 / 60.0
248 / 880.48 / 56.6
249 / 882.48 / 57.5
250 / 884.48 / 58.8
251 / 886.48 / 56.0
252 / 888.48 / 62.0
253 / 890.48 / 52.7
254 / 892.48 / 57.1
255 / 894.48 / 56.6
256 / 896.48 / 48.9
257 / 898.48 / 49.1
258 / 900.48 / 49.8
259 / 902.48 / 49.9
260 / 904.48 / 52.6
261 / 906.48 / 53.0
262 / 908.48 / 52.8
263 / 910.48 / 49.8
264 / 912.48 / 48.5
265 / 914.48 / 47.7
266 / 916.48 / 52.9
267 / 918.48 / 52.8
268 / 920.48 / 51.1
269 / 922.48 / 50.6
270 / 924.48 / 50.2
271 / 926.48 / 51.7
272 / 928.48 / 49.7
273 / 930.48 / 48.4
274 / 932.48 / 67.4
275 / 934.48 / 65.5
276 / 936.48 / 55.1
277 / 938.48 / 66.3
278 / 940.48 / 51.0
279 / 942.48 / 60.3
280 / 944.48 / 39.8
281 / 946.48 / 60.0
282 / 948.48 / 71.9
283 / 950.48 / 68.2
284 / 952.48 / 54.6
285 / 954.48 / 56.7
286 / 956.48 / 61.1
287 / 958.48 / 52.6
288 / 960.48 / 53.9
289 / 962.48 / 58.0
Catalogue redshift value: 0.267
